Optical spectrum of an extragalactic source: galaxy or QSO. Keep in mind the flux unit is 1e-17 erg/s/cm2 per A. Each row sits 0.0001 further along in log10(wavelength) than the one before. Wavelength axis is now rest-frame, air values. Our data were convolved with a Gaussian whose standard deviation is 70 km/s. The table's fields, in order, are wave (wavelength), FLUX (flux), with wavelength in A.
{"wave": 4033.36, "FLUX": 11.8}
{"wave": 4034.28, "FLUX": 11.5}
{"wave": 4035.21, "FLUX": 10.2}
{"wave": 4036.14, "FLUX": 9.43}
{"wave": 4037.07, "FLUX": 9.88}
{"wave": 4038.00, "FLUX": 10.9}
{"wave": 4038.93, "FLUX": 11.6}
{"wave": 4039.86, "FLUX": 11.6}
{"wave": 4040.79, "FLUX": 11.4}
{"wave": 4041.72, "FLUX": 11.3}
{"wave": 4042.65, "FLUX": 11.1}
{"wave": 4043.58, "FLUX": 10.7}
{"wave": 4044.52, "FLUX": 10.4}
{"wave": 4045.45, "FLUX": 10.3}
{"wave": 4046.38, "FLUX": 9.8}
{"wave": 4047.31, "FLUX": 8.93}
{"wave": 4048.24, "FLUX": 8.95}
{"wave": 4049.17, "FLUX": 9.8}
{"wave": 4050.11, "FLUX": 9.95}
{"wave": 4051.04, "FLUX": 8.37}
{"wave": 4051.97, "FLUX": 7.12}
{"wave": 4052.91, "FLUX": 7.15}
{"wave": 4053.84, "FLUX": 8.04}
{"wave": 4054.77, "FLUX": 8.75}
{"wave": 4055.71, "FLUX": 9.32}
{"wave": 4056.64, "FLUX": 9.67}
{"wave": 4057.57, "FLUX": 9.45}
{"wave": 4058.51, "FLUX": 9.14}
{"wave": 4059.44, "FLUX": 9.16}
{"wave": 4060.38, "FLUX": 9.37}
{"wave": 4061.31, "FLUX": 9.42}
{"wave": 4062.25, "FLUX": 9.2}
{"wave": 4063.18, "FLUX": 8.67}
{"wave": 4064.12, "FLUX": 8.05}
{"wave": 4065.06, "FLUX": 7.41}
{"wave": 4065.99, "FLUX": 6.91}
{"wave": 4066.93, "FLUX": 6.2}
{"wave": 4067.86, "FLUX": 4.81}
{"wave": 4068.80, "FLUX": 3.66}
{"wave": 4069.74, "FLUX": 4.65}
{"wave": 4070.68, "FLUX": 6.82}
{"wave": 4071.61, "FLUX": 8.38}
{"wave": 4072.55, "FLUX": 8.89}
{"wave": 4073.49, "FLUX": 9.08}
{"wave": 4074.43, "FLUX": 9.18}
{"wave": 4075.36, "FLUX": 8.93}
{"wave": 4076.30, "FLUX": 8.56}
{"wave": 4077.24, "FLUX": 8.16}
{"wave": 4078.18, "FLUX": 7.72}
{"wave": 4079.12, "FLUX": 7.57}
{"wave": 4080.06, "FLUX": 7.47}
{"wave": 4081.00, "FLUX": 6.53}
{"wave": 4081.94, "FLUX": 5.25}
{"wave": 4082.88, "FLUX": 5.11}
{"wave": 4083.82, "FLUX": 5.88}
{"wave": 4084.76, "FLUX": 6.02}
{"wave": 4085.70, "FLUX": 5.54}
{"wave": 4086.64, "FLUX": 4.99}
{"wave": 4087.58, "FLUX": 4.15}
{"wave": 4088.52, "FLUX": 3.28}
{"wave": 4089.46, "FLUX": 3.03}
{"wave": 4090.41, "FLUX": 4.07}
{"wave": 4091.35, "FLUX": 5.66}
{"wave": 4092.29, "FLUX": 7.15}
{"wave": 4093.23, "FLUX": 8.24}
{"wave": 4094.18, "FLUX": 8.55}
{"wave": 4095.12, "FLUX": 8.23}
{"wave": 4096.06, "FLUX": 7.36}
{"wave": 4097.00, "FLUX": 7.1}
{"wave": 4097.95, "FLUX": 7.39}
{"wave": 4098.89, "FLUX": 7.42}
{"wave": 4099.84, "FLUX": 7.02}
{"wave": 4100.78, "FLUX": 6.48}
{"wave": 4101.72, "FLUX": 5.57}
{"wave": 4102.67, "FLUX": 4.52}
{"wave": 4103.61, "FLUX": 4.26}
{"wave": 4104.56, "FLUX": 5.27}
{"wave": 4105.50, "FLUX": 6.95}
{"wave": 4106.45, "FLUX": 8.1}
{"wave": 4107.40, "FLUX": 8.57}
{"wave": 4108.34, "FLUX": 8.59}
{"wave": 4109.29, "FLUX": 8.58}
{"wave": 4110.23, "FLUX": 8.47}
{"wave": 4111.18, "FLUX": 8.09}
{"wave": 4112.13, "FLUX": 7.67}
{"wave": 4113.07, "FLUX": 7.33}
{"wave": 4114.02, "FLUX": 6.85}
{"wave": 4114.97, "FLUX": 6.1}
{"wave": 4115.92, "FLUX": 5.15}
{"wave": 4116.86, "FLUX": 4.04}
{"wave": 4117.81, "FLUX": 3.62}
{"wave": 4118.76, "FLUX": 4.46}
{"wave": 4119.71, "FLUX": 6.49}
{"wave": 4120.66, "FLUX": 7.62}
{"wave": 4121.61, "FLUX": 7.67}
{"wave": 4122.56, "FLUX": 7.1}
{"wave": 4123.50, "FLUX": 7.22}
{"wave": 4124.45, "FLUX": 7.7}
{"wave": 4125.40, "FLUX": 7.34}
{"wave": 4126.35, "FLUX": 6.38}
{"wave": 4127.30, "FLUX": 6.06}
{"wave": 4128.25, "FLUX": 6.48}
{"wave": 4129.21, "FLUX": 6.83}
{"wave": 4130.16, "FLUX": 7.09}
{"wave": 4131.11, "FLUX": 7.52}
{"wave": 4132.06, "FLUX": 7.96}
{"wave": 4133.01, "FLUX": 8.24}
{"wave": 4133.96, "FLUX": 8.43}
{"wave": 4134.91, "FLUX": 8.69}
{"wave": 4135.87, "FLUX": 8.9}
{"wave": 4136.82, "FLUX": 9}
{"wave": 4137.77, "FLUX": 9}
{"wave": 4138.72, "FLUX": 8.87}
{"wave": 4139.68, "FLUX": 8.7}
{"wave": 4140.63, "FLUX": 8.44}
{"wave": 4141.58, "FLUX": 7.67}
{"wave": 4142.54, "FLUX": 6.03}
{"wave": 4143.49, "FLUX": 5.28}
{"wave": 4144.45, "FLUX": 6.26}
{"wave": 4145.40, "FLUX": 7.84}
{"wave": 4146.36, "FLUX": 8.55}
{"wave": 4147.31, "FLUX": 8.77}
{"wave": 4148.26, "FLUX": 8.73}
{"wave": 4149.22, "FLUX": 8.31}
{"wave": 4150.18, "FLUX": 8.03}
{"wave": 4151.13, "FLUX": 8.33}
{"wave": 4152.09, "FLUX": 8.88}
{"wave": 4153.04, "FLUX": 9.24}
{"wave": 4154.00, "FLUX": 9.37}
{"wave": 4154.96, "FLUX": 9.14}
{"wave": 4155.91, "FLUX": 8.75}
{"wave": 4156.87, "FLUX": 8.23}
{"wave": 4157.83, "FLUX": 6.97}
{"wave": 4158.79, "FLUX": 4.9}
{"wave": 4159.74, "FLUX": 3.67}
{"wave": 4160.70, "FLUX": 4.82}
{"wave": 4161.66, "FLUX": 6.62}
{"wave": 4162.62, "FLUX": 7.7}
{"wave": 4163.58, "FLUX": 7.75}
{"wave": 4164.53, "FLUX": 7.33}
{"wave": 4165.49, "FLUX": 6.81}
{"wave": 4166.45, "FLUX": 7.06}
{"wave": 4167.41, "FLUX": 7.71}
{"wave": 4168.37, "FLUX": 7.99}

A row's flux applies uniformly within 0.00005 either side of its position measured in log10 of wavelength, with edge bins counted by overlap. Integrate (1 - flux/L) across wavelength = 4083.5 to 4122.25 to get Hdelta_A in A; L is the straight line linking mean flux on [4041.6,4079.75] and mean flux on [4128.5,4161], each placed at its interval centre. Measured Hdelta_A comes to 8.4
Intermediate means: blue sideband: 8.48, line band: 6.38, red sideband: 7.81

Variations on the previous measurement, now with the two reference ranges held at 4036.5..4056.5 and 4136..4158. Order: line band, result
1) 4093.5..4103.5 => 2.3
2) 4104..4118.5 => 3.2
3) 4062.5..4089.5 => 7.7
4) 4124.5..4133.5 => 1.4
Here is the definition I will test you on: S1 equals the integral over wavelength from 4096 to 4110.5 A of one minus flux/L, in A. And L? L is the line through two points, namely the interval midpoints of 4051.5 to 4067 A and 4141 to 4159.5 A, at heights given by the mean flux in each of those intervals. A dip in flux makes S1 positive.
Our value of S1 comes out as 2.1 A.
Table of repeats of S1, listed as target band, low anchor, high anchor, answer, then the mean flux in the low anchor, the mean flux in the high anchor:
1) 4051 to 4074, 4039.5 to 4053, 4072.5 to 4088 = 1.5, 9.85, 6.96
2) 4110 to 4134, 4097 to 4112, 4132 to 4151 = 2.4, 7.03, 8.09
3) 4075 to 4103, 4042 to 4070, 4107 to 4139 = 5.3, 8.52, 7.29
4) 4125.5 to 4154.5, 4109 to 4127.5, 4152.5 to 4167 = -3.9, 6.69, 7.24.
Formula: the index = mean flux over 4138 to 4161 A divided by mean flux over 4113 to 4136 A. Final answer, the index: 1.13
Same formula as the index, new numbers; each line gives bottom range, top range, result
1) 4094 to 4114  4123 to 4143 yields 1.08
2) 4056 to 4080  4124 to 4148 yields 0.97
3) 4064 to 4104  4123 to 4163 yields 1.17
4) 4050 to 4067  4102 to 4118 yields 0.78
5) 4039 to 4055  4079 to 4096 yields 0.61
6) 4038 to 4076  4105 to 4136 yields 0.81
